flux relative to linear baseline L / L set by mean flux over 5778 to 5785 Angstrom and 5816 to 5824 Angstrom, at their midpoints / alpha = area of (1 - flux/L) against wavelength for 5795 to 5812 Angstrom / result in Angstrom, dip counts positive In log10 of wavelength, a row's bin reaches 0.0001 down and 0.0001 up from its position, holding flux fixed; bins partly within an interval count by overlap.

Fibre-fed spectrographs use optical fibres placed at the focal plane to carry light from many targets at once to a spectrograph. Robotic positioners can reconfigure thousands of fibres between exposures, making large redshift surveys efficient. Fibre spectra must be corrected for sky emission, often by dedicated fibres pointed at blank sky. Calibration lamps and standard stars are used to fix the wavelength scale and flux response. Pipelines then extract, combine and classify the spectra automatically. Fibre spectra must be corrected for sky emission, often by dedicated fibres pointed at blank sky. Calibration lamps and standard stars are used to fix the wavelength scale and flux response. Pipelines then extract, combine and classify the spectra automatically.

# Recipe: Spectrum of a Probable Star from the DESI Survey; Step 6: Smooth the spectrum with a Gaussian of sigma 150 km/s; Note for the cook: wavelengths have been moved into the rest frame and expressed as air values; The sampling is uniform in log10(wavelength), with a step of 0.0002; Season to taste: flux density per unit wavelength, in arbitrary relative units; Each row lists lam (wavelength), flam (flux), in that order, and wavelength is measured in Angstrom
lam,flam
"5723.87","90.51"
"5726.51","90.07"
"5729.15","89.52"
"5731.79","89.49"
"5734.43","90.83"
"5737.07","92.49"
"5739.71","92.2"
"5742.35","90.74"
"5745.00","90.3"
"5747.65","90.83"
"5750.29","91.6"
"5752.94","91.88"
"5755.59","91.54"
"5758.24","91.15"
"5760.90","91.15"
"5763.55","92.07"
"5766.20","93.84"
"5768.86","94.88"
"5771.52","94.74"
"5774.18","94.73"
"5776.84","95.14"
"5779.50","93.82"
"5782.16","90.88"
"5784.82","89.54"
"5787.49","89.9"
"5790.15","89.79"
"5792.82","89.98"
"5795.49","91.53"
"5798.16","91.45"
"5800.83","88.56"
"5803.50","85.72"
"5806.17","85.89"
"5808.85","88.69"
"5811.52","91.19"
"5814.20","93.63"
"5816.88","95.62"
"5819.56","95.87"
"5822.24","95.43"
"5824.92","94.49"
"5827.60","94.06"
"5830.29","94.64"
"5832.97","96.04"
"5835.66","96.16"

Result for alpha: 0.9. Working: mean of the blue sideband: 91.9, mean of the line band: 88.8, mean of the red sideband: 95.6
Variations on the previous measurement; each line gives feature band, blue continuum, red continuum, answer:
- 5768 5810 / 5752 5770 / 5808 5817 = 0.6 Angstrom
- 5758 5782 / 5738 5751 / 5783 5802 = -0.8 Angstrom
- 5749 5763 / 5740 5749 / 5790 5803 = -0.1 Angstrom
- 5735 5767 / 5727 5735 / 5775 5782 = 0.0 Angstrom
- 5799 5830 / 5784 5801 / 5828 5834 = 0.4 Angstrom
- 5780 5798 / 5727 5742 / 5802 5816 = -0.2 Angstrom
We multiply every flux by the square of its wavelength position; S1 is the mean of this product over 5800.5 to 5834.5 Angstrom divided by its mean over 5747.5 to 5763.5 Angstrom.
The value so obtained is 1.03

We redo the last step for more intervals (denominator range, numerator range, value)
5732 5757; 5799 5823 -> 1.02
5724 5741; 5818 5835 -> 1.08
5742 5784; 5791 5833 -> 1.01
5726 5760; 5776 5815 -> 1.01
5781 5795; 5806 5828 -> 1.04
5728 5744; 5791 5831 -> 1.04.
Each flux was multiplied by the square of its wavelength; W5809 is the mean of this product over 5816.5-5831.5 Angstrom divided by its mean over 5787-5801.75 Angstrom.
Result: 1.06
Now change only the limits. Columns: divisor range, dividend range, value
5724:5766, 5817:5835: 1.07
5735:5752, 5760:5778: 1.04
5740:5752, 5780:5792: 1.01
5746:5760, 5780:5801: 1.00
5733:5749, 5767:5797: 1.03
